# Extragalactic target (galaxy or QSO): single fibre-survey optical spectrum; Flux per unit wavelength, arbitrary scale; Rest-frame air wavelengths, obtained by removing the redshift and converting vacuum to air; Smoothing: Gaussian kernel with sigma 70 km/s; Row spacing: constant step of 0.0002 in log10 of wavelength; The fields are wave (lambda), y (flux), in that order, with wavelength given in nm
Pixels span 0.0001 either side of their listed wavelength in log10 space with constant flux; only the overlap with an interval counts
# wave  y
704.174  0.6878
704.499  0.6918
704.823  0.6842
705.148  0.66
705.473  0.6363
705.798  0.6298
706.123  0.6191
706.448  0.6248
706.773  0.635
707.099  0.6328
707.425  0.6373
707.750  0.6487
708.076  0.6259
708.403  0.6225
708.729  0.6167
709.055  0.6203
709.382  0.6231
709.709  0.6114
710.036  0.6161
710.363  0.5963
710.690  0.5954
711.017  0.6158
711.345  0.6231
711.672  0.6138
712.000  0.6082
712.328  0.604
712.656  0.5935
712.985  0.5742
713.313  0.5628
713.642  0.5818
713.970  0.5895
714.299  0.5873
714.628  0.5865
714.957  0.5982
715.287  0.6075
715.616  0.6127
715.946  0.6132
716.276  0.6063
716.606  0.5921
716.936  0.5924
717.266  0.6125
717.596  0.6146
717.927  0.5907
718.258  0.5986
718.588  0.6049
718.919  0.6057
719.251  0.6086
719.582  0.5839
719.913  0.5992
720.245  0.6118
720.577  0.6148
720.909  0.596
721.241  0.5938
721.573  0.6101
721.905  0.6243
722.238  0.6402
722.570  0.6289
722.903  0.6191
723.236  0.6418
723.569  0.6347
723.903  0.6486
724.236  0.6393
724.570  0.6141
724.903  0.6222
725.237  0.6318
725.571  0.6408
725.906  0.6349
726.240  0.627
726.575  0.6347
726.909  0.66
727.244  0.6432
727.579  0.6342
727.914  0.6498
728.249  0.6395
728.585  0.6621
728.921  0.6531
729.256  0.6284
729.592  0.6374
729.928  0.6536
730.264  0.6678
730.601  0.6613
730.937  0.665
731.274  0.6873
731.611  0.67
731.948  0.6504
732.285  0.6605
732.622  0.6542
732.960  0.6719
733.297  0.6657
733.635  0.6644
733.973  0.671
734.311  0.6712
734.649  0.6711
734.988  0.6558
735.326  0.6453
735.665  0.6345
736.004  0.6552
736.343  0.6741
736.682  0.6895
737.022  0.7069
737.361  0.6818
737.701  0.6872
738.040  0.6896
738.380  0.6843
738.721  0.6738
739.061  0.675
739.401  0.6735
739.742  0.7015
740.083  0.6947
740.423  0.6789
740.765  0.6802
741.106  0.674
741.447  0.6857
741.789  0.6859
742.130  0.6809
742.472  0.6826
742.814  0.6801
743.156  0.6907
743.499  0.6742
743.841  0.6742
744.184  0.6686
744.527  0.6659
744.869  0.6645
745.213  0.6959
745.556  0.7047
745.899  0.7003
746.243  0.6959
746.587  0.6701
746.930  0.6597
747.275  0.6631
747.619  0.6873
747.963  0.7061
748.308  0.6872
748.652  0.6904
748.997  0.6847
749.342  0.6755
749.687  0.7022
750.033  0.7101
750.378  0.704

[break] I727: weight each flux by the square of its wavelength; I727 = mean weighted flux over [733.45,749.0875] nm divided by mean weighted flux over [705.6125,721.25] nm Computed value 1.21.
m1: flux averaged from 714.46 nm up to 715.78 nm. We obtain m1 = 0.601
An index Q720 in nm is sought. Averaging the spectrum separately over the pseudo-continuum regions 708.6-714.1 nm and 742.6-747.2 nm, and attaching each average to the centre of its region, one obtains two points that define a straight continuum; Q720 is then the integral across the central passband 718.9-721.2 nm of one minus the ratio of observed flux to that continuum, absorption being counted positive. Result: 0.08 nm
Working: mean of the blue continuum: 0.603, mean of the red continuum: 0.68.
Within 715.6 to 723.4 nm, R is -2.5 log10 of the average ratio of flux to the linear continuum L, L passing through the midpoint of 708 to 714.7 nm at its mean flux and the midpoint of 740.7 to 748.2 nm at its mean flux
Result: 0.02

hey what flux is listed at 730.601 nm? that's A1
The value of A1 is 0.6613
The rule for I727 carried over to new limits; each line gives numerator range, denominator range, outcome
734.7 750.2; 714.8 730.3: 1.15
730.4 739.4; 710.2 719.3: 1.18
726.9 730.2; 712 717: 1.13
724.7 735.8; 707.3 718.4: 1.13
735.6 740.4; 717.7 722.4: 1.18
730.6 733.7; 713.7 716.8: 1.16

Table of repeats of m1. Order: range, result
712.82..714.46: 0.579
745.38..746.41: 0.7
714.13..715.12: 0.591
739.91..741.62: 0.683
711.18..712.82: 0.609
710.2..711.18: 0.603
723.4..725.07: 0.632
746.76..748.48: 0.681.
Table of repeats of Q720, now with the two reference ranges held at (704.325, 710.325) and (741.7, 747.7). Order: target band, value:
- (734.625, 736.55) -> 0.039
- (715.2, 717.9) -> 0.168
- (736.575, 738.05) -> -0.044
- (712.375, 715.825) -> 0.282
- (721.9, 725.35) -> 0.120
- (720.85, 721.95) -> 0.079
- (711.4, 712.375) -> 0.045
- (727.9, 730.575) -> 0.047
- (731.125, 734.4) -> -0.004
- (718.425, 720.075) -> 0.124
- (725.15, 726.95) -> 0.056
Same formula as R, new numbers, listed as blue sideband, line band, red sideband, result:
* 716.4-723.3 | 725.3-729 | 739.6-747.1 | -0.02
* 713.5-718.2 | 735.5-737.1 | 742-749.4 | -0.02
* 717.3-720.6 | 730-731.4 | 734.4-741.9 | -0.03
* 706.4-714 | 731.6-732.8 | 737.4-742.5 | 0.01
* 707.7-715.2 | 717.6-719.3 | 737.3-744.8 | 0.04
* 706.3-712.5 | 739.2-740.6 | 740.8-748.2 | -0.02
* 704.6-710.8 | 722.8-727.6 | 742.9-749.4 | 0.03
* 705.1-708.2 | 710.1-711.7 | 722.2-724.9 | 0.04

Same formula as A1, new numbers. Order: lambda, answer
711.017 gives 0.6158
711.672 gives 0.6138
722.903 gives 0.6191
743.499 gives 0.6742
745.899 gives 0.7003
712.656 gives 0.5935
